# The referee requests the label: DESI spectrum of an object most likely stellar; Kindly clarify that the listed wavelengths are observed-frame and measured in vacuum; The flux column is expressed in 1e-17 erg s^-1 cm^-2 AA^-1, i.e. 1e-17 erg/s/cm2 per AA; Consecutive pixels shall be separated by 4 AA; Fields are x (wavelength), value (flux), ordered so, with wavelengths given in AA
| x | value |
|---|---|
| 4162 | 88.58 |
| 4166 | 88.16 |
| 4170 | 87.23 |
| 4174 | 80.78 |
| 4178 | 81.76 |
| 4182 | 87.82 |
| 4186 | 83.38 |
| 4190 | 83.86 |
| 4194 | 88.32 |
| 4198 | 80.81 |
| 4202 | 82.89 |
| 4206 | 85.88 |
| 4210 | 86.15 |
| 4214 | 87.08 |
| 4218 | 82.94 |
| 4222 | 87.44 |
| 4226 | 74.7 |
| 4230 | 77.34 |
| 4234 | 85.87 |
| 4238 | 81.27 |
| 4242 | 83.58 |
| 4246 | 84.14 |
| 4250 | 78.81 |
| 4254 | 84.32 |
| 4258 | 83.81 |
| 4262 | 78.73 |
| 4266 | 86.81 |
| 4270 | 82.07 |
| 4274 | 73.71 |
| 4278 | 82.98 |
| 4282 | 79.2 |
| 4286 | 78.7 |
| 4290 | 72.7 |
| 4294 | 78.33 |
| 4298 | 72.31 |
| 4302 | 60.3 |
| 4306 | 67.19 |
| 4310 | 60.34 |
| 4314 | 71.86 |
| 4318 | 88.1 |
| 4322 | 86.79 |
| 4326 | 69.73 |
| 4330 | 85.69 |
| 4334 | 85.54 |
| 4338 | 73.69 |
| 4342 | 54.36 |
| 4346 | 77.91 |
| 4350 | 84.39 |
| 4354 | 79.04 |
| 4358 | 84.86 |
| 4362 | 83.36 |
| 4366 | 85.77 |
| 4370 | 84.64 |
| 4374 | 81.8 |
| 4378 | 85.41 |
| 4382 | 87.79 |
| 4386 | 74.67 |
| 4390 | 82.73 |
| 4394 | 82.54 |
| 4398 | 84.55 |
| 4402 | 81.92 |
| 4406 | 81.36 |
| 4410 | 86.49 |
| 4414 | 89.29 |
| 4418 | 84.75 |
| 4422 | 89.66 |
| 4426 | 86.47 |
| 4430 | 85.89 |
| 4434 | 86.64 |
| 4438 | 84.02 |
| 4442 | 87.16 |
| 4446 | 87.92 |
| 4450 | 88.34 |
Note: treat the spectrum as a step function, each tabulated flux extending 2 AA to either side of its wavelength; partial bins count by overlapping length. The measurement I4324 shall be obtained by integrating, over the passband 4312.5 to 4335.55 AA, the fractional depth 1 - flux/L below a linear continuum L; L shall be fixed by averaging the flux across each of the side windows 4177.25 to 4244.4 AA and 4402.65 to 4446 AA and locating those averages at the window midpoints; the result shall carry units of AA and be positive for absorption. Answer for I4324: 1.0 AA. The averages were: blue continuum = 83.6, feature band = 81.4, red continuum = 86.1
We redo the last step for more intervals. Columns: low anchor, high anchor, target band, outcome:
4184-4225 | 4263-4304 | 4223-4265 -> -0.5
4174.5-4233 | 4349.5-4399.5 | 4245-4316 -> 6.0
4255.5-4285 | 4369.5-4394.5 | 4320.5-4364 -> 1.9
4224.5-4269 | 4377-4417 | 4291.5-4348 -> 6.2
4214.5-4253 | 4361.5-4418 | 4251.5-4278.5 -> 0.2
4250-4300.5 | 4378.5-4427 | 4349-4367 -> -0.2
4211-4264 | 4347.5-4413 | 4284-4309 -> 3.5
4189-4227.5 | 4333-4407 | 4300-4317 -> 3.3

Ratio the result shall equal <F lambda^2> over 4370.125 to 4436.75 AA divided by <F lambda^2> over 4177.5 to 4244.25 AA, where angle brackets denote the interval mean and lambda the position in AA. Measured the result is 1.11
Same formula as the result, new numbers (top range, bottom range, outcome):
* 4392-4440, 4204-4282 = 1.12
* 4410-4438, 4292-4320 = 1.29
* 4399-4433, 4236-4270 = 1.12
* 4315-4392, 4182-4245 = 1.03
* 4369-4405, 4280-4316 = 1.21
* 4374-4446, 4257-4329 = 1.17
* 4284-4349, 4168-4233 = 0.94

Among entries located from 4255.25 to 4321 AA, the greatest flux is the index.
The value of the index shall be 88.1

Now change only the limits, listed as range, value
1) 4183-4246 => 88.32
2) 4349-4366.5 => 85.77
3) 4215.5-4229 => 87.44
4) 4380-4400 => 87.79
